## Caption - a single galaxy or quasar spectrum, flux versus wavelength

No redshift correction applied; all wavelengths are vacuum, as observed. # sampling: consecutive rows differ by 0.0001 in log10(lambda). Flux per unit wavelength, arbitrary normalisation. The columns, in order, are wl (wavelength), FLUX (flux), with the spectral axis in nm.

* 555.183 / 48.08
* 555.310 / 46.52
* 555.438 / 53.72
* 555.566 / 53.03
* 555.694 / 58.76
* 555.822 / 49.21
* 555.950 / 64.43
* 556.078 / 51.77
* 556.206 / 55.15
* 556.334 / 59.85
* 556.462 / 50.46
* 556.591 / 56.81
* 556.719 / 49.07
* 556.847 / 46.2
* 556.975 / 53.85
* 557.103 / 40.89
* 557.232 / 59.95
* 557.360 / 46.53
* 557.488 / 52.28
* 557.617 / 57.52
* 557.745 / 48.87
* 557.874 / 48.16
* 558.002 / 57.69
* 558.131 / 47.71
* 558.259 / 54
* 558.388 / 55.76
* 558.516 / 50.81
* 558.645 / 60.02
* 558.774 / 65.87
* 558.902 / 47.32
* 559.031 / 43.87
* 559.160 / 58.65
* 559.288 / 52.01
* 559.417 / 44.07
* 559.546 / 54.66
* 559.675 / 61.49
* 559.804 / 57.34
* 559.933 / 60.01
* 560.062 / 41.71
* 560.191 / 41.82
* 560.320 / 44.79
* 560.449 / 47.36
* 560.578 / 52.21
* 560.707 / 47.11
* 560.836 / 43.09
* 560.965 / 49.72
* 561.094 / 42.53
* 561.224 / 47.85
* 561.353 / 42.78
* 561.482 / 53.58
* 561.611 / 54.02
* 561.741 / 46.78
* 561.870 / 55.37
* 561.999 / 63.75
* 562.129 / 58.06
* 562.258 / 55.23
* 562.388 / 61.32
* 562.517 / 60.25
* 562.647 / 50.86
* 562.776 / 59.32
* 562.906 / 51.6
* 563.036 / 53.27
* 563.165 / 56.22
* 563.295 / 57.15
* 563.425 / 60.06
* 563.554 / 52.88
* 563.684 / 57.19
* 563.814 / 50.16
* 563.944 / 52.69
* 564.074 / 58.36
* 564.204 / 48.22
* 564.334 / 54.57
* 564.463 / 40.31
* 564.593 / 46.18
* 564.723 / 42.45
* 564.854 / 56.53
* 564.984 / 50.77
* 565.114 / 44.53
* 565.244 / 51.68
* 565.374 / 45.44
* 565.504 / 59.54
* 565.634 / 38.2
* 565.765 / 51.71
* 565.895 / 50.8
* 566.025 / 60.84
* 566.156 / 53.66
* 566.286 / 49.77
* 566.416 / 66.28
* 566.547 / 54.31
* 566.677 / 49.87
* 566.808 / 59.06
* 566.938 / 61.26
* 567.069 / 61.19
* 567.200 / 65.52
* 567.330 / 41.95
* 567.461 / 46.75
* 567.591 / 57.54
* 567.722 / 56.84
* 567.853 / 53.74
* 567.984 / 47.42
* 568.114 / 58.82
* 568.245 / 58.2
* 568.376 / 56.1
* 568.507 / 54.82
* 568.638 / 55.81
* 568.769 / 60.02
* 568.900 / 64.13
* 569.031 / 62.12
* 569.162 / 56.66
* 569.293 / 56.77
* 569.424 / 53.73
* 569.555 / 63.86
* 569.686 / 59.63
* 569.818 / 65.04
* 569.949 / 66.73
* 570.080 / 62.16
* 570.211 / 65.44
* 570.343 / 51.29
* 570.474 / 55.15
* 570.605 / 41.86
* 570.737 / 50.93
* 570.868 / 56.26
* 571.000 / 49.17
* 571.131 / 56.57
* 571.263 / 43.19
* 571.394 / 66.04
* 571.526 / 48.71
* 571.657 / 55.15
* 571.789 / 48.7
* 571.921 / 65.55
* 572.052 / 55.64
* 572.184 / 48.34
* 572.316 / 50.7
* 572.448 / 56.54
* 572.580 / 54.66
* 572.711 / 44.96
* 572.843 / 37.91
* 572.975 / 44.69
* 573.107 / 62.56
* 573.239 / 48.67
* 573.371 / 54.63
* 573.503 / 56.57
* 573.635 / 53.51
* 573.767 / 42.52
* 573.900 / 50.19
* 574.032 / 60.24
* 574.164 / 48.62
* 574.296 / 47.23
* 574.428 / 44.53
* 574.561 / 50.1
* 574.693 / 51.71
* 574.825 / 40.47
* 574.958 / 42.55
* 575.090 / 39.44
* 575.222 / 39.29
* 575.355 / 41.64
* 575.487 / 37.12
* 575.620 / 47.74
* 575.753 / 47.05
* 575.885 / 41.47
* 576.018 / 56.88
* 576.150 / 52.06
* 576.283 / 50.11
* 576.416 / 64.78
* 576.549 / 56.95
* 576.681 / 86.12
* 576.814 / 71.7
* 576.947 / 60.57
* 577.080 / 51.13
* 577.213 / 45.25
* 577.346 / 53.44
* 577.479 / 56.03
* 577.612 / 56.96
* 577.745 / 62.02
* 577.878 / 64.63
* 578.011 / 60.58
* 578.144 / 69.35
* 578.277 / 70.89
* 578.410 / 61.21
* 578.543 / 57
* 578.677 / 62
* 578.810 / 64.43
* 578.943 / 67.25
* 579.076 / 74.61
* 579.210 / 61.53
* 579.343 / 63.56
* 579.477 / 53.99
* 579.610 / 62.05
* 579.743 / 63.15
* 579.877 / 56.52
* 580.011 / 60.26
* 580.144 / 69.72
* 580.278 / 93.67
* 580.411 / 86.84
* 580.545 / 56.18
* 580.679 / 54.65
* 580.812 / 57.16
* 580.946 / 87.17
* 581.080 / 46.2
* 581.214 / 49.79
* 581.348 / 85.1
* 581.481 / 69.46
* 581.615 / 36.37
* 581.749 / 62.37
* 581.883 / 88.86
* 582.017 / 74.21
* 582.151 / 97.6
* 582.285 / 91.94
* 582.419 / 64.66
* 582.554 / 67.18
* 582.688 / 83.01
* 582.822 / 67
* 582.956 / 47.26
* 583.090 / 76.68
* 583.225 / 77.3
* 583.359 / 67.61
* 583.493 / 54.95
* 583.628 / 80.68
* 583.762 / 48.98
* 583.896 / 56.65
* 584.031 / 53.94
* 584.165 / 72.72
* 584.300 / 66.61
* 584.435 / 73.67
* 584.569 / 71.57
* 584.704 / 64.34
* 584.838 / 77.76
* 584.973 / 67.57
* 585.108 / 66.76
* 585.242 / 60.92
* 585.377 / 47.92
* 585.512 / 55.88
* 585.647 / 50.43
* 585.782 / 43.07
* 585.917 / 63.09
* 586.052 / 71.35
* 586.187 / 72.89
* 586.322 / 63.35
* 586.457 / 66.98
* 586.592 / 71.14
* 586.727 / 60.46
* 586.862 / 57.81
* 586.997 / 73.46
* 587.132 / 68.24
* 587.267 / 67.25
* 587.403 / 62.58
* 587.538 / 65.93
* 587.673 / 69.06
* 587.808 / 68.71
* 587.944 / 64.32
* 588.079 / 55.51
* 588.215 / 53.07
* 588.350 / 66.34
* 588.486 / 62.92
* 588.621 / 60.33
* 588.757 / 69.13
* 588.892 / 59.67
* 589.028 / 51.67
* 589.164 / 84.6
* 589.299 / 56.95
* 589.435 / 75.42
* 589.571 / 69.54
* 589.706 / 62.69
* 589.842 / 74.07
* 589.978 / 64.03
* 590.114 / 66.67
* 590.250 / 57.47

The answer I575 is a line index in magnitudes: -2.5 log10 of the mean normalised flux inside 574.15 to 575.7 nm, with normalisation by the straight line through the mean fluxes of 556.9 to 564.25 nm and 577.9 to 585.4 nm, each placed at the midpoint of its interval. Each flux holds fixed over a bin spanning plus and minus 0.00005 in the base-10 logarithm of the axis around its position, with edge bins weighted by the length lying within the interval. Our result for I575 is 0.374 mag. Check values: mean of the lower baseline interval 52.6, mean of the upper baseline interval 66.7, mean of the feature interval 44.1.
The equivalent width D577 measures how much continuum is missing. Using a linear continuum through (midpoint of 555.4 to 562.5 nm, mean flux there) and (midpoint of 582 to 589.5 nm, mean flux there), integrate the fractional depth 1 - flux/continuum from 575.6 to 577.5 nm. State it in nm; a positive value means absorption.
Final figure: 0.15 nm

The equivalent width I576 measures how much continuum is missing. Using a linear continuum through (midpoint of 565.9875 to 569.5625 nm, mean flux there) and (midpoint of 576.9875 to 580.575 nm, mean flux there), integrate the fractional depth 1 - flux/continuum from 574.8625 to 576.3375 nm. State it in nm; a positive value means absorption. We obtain 0.39 nm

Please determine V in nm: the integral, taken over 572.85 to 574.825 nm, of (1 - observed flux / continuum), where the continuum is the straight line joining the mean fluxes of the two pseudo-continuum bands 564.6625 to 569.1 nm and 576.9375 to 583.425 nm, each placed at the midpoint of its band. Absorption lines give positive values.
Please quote 0.32 nm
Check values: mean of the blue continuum 54.4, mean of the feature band 50.4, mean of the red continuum 65.7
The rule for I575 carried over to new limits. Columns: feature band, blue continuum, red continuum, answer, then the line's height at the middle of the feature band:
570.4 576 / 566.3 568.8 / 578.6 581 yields 0.218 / 60.7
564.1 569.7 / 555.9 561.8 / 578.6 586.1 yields 0.046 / 56.4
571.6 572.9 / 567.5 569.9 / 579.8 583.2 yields 0.175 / 61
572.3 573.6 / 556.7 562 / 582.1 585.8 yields 0.162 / 59.5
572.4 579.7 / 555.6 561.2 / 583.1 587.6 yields 0.105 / 60.1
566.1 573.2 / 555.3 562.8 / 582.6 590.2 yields 0.036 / 57.3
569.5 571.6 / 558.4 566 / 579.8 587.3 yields 0.024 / 57.6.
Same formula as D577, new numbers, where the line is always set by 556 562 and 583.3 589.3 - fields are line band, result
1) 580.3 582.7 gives -0.33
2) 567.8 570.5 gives -0.12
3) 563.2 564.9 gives 0.05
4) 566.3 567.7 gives -0.03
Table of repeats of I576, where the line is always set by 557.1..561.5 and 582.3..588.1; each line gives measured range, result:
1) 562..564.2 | -0.12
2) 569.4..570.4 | -0.08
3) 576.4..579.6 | -0.06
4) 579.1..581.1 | -0.10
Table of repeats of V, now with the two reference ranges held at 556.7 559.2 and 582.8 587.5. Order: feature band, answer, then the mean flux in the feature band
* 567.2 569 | 0.05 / 55.3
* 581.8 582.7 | -0.25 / 80.6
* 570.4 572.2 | 0.16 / 53.1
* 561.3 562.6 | -0.03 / 55.2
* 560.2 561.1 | 0.11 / 46.7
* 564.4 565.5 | 0.15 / 47.9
